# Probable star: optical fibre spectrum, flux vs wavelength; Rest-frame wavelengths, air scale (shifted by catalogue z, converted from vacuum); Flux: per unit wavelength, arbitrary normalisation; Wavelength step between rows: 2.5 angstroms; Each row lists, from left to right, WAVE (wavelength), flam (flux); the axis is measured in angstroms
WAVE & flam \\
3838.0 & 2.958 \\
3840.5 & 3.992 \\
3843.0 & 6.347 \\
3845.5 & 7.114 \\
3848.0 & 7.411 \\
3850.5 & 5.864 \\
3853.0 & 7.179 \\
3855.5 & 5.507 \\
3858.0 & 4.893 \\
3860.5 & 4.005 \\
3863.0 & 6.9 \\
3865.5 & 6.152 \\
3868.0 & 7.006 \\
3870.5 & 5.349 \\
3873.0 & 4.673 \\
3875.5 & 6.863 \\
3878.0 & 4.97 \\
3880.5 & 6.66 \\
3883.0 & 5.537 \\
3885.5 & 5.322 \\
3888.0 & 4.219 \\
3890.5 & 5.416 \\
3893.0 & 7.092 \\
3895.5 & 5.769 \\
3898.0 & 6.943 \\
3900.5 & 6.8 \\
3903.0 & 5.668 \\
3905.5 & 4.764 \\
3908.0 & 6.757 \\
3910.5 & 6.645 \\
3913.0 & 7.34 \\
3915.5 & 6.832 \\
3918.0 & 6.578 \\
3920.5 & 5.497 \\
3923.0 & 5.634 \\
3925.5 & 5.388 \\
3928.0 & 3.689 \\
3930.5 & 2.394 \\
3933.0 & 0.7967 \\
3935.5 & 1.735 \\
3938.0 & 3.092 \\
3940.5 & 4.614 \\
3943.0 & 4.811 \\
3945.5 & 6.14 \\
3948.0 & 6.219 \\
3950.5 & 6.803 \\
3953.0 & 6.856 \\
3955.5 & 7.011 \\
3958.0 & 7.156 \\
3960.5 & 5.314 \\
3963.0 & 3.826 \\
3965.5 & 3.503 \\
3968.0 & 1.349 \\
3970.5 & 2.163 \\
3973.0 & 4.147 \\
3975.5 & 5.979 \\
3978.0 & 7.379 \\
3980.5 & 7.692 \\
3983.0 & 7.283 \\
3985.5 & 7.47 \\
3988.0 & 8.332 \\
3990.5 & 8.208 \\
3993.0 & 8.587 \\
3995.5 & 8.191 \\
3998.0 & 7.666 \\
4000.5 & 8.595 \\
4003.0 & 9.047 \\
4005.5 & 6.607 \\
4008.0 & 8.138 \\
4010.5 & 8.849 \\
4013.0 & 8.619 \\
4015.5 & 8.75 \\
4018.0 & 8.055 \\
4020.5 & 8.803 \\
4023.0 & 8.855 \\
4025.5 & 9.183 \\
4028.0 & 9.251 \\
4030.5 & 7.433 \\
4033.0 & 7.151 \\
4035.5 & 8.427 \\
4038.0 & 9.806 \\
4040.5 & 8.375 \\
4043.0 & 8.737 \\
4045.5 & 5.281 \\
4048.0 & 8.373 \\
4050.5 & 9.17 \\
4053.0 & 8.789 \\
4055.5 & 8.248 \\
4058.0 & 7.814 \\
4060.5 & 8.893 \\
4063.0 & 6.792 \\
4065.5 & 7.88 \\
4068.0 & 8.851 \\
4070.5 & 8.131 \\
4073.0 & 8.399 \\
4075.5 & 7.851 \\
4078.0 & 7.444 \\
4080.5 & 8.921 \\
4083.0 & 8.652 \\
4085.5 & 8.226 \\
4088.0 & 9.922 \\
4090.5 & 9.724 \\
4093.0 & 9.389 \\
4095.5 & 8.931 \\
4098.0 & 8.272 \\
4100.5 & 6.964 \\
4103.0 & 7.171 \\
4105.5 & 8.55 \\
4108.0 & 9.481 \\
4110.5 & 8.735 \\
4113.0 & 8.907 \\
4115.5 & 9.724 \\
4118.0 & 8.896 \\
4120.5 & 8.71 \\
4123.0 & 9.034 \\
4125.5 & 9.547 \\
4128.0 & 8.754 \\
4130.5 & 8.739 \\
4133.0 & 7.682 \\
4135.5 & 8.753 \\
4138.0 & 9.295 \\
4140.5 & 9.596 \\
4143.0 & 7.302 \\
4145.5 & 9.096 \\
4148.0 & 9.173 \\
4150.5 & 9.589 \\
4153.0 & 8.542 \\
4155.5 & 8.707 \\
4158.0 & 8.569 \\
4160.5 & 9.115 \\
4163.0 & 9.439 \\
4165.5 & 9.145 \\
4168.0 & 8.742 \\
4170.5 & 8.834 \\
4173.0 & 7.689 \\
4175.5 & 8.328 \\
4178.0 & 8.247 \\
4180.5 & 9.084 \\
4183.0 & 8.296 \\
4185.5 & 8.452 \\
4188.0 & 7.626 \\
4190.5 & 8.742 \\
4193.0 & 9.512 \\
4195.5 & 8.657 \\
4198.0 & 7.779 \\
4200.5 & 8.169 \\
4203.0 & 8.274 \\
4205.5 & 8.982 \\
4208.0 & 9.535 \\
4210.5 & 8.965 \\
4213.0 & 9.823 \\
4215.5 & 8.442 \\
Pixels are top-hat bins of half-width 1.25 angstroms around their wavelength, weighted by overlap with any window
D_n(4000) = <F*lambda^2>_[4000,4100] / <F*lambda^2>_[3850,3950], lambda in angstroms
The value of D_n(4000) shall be 1.67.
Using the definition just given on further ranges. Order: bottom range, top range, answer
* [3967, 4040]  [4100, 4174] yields 1.23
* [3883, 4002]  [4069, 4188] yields 1.66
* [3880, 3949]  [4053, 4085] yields 1.68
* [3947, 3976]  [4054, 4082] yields 1.72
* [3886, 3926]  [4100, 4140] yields 1.60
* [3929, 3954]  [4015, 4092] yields 2.05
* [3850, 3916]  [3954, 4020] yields 1.22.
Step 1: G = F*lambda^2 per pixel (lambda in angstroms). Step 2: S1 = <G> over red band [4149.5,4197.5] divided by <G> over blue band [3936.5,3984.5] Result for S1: 1.8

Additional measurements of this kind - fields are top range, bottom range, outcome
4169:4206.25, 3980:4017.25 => 1.14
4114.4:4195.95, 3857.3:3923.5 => 1.68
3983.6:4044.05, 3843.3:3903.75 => 1.50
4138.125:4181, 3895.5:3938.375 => 1.93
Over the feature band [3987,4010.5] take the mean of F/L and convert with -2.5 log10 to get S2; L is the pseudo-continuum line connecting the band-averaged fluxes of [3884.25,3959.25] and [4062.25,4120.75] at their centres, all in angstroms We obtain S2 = -0.19 mag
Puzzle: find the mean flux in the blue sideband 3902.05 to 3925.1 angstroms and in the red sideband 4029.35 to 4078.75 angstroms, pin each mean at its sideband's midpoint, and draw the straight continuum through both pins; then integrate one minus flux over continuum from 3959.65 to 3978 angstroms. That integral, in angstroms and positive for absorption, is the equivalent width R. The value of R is 7.9 angstroms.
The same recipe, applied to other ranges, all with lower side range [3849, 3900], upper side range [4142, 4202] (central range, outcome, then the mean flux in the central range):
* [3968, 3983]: 3.35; 5.28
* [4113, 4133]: -1.96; 8.96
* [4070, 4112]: -3.53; 8.52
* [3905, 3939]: 7.84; 4.81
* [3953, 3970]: 4.85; 4.74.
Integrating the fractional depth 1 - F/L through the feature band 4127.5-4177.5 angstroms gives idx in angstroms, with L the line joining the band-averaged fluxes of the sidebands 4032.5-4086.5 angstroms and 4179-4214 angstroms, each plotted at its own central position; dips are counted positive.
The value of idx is -1.2 angstroms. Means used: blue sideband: 8.21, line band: 8.75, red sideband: 8.7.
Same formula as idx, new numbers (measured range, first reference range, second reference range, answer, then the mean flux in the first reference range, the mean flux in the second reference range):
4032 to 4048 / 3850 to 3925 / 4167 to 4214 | -1.6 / 5.96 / 8.61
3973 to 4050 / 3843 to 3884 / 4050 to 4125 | -3.5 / 6.02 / 8.55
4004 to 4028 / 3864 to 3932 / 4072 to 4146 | -3.5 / 5.76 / 8.69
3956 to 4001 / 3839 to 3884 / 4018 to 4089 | 7.1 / 5.9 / 8.33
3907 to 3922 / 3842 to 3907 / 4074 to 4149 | -0.4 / 5.94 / 8.71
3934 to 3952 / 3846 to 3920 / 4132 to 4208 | 5.1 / 6.04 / 8.66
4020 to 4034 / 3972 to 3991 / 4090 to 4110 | -1.5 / 7.05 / 8.52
